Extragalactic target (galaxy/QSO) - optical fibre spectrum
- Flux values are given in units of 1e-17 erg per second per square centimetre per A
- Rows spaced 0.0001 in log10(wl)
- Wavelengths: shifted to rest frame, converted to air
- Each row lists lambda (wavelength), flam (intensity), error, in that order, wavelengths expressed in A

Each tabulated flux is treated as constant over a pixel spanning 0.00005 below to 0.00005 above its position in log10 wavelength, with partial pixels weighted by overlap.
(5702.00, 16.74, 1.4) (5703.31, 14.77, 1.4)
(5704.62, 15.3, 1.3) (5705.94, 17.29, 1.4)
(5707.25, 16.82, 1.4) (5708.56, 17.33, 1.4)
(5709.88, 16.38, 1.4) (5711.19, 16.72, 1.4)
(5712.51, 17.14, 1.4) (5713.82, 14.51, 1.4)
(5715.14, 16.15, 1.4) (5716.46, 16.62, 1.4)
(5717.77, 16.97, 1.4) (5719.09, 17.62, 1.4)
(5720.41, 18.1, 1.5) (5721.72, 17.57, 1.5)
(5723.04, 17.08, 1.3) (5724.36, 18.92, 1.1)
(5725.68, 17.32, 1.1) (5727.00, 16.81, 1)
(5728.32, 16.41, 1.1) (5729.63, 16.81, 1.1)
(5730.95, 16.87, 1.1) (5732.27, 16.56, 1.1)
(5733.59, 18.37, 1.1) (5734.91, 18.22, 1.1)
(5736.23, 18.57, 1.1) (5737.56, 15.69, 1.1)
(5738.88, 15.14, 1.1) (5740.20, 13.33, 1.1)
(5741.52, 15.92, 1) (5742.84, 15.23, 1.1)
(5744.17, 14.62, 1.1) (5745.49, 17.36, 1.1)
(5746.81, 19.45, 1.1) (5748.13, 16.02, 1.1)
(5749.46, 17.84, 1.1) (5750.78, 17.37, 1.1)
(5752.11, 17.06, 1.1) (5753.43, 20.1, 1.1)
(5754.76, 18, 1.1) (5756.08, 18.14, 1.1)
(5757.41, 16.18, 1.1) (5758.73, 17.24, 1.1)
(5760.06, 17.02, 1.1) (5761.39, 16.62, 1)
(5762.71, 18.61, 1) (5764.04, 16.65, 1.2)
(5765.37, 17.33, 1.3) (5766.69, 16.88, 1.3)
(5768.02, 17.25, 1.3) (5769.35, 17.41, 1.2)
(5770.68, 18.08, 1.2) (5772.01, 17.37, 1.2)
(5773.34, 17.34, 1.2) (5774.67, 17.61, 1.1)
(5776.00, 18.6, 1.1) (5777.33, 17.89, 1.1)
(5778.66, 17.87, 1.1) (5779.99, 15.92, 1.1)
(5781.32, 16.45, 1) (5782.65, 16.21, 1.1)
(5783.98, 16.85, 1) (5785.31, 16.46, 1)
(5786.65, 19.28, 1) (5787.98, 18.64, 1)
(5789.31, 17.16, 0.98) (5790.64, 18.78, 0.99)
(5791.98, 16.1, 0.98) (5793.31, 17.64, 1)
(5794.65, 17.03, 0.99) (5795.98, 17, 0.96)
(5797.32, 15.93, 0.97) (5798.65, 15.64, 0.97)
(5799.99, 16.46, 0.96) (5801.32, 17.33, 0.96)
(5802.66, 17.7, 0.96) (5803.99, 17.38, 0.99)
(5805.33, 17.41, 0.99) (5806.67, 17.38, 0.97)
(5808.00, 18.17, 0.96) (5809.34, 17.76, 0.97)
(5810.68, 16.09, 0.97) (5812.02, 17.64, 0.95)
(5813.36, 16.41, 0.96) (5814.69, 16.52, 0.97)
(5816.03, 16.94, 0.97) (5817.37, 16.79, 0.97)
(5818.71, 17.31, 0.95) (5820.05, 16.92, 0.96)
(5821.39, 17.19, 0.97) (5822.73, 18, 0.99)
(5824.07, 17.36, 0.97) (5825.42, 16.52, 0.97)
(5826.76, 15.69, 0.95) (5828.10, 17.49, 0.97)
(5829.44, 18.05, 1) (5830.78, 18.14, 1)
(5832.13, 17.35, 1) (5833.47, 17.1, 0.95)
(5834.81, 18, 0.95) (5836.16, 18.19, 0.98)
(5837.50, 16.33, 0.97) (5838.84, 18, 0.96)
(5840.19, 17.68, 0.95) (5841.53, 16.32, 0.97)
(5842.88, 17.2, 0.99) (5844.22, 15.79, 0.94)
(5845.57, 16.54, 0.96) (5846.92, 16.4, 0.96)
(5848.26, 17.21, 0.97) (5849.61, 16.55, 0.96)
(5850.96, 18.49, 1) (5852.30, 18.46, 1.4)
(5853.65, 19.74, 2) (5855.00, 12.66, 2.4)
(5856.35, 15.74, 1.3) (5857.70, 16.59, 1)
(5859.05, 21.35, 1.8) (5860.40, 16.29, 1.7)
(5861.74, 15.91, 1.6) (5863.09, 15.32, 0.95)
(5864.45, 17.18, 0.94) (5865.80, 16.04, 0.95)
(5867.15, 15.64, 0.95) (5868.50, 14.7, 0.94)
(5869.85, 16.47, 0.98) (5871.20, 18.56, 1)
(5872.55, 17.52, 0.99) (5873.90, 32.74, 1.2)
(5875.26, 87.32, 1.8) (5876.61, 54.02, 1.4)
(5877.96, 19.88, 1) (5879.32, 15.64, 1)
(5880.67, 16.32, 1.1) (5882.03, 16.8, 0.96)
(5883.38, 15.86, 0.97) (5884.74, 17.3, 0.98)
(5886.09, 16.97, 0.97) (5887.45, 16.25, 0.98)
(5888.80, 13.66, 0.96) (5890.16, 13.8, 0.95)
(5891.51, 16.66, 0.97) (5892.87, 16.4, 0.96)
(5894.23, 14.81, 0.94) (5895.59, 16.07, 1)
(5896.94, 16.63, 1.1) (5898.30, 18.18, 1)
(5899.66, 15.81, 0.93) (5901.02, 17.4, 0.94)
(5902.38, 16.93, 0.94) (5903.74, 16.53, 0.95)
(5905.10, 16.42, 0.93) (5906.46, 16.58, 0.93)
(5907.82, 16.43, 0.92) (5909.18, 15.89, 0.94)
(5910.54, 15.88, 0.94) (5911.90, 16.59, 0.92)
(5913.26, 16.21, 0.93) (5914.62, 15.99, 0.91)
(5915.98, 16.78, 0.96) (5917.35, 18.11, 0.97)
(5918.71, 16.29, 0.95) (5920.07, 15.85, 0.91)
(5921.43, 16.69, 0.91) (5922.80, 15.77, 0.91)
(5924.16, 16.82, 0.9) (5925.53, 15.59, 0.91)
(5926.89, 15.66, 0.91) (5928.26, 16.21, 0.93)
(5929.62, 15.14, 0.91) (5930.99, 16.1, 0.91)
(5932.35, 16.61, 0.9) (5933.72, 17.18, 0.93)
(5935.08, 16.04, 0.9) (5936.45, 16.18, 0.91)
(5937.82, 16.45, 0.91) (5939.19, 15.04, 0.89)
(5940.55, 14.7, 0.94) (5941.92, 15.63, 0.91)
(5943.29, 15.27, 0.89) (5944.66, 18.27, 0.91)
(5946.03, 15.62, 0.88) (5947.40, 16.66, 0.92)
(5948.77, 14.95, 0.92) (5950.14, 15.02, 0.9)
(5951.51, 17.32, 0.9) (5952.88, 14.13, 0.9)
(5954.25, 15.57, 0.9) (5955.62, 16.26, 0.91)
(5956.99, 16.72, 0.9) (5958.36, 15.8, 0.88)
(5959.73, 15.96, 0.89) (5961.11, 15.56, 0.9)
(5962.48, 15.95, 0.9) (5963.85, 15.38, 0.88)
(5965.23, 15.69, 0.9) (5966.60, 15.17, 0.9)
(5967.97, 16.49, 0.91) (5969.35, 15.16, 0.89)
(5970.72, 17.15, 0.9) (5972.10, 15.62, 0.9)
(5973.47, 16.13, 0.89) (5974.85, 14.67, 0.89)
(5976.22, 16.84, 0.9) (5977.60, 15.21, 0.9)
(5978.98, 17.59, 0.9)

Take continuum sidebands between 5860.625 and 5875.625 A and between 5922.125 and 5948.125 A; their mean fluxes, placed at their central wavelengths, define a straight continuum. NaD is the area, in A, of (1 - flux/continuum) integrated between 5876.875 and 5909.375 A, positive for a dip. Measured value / 5.4 A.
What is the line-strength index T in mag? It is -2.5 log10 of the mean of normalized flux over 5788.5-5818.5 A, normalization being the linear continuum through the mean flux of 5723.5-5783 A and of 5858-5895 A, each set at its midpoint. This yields 0.100 mag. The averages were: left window 17.1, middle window 17.1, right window 21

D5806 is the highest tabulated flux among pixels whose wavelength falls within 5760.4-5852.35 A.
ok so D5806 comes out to 19.28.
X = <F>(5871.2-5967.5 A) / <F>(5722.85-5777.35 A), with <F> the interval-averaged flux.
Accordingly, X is 1.0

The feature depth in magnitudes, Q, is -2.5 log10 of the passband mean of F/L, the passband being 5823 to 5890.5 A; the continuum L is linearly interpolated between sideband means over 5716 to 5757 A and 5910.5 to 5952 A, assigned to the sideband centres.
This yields -0.17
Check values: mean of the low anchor 17.1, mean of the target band 19.3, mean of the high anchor 16.1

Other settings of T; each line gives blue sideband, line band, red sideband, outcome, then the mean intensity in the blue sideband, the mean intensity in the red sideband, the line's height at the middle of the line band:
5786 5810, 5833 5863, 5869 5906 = 0.14 mag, 17.4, 21.1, 19.4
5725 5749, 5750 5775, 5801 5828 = -0.04 mag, 16.6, 17.1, 16.8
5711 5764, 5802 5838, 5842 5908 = 0.06 mag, 17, 19.1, 18.3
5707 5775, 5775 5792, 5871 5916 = 0.03 mag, 17.1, 20.2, 17.9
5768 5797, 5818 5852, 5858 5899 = 0.12 mag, 17.4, 20.6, 19.2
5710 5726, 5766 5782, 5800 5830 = -0.02 mag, 17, 17.2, 17.1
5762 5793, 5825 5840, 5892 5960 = -0.03 mag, 17.4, 16.2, 17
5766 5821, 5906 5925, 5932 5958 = -0.01 mag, 17.2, 16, 16.2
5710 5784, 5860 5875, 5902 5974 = -0.20 mag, 17.1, 16.1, 16.4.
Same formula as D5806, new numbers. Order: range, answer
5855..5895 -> 87.32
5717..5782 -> 20.1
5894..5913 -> 18.18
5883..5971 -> 18.27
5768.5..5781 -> 18.6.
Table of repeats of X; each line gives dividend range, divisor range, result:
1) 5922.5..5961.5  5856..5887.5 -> 0.72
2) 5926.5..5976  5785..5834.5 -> 0.92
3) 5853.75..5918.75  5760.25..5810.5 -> 1.10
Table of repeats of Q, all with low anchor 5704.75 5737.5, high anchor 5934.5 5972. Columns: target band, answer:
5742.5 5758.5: -0.026 mag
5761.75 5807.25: -0.034 mag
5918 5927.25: -0.008 mag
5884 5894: 0.026 mag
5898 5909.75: -0.035 mag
